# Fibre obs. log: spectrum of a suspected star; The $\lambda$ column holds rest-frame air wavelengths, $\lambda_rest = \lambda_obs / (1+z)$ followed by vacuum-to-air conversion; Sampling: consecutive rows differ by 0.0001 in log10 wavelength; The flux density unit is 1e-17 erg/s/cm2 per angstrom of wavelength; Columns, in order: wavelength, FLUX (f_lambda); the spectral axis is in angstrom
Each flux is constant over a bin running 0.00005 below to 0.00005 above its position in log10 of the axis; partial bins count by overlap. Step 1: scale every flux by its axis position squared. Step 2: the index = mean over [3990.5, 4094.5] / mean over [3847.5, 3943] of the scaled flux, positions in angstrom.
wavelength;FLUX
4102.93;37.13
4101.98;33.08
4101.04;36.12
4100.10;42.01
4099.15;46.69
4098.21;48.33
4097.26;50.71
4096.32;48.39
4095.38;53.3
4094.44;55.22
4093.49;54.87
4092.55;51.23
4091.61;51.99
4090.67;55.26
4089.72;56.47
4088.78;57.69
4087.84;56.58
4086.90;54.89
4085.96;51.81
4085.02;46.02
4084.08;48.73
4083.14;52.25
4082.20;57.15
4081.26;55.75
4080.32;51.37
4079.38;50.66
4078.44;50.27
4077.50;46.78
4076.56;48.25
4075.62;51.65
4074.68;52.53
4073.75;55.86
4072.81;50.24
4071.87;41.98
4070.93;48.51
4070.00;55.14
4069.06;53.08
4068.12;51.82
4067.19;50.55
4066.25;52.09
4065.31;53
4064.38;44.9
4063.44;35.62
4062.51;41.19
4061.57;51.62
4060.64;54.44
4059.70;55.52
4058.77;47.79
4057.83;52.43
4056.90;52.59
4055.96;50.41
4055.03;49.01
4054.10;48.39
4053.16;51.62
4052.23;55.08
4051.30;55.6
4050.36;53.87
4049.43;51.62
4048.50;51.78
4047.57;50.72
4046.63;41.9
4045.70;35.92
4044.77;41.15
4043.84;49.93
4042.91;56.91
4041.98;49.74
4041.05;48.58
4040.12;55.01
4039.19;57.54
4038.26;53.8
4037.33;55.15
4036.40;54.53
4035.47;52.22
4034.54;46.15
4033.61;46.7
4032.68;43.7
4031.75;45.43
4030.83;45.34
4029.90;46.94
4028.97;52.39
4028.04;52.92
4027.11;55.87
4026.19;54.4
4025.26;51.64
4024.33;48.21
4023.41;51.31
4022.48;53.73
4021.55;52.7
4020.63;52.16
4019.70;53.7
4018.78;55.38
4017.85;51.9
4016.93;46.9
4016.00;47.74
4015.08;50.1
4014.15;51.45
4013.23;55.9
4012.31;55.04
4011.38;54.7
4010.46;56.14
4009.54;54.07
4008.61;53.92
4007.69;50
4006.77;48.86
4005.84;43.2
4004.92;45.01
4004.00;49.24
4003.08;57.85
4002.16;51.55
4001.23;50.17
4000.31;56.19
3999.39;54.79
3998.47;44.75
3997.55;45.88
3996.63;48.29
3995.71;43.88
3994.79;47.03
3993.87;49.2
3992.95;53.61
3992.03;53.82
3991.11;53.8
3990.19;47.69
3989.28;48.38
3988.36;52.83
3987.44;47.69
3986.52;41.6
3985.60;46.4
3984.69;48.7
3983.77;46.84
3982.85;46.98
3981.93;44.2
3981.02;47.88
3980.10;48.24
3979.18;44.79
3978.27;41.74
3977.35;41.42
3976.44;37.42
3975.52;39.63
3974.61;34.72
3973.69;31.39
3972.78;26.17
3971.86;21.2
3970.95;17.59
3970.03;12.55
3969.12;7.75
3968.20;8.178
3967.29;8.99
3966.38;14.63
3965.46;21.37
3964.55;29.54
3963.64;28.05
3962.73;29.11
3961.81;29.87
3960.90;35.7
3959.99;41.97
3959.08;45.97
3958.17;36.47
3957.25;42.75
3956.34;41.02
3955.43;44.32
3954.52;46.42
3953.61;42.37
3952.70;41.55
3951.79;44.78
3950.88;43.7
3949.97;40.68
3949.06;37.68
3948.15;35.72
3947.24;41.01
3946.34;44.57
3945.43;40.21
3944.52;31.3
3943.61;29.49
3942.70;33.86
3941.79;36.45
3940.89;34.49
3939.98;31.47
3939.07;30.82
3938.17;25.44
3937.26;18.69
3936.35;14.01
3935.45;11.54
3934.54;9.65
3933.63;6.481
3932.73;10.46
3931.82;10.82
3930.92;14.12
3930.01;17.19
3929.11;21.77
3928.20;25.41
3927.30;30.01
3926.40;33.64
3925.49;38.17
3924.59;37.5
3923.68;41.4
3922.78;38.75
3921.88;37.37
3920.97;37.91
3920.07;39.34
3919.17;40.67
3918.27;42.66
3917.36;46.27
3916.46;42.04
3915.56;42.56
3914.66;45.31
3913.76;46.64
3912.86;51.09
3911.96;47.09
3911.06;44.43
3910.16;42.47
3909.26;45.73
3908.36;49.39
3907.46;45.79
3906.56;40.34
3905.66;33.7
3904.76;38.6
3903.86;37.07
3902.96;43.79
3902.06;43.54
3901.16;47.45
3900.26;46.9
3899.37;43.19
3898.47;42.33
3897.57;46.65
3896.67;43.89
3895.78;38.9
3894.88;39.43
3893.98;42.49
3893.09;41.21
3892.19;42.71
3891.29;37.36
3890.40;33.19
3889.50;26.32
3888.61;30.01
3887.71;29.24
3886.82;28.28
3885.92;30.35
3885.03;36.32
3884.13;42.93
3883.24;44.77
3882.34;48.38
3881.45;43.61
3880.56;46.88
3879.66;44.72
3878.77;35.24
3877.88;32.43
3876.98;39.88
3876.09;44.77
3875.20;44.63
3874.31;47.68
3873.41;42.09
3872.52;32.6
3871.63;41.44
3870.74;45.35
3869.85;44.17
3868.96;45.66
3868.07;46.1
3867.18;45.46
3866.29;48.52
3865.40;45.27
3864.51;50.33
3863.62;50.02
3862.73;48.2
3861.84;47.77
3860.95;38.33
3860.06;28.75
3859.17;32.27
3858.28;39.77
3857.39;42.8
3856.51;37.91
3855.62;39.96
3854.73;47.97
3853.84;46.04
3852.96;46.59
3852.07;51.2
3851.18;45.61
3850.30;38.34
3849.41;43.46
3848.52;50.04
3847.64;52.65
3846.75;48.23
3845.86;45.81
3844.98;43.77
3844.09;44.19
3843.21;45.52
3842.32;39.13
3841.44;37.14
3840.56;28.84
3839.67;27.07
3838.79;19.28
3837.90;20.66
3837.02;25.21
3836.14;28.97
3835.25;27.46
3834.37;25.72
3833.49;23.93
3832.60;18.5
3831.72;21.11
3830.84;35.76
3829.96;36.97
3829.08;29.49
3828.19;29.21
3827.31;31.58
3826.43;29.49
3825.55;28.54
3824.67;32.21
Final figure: 1.43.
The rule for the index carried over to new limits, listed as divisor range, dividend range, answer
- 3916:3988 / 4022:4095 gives 1.62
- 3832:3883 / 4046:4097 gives 1.42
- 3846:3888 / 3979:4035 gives 1.26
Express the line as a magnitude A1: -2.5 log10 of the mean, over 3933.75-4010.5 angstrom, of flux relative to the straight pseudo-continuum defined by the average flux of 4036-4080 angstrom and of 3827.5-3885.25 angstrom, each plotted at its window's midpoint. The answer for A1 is 0.189 mag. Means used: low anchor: 39.5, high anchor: 50.4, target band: 38.6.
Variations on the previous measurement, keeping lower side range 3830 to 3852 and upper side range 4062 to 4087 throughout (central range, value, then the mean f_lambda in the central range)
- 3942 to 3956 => 0.06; 39.8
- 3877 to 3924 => -0.05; 40.9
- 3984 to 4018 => -0.11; 50.2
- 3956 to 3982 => 0.36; 31.2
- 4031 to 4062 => -0.05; 50.5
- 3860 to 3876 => -0.20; 44.4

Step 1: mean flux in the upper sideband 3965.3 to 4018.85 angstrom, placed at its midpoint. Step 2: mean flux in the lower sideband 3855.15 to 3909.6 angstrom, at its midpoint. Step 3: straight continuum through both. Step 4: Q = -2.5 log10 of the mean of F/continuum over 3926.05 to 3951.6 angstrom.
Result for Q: 0.48 mag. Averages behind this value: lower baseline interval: 41.2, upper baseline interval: 43.4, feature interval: 27.3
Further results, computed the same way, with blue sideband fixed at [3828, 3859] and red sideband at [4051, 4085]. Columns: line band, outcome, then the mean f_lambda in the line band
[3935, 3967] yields 0.26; 34.1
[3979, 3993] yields -0.06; 48.3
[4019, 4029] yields -0.11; 52.7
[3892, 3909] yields -0.06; 42.5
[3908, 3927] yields -0.03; 42.3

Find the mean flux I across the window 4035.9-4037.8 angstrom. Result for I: 54.7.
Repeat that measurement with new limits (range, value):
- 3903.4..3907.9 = 39.1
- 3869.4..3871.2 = 44.8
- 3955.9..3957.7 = 41.9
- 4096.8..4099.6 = 48.5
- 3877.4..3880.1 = 37.5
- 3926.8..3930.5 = 23.7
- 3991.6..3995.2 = 50.9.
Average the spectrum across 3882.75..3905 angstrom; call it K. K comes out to 39.1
